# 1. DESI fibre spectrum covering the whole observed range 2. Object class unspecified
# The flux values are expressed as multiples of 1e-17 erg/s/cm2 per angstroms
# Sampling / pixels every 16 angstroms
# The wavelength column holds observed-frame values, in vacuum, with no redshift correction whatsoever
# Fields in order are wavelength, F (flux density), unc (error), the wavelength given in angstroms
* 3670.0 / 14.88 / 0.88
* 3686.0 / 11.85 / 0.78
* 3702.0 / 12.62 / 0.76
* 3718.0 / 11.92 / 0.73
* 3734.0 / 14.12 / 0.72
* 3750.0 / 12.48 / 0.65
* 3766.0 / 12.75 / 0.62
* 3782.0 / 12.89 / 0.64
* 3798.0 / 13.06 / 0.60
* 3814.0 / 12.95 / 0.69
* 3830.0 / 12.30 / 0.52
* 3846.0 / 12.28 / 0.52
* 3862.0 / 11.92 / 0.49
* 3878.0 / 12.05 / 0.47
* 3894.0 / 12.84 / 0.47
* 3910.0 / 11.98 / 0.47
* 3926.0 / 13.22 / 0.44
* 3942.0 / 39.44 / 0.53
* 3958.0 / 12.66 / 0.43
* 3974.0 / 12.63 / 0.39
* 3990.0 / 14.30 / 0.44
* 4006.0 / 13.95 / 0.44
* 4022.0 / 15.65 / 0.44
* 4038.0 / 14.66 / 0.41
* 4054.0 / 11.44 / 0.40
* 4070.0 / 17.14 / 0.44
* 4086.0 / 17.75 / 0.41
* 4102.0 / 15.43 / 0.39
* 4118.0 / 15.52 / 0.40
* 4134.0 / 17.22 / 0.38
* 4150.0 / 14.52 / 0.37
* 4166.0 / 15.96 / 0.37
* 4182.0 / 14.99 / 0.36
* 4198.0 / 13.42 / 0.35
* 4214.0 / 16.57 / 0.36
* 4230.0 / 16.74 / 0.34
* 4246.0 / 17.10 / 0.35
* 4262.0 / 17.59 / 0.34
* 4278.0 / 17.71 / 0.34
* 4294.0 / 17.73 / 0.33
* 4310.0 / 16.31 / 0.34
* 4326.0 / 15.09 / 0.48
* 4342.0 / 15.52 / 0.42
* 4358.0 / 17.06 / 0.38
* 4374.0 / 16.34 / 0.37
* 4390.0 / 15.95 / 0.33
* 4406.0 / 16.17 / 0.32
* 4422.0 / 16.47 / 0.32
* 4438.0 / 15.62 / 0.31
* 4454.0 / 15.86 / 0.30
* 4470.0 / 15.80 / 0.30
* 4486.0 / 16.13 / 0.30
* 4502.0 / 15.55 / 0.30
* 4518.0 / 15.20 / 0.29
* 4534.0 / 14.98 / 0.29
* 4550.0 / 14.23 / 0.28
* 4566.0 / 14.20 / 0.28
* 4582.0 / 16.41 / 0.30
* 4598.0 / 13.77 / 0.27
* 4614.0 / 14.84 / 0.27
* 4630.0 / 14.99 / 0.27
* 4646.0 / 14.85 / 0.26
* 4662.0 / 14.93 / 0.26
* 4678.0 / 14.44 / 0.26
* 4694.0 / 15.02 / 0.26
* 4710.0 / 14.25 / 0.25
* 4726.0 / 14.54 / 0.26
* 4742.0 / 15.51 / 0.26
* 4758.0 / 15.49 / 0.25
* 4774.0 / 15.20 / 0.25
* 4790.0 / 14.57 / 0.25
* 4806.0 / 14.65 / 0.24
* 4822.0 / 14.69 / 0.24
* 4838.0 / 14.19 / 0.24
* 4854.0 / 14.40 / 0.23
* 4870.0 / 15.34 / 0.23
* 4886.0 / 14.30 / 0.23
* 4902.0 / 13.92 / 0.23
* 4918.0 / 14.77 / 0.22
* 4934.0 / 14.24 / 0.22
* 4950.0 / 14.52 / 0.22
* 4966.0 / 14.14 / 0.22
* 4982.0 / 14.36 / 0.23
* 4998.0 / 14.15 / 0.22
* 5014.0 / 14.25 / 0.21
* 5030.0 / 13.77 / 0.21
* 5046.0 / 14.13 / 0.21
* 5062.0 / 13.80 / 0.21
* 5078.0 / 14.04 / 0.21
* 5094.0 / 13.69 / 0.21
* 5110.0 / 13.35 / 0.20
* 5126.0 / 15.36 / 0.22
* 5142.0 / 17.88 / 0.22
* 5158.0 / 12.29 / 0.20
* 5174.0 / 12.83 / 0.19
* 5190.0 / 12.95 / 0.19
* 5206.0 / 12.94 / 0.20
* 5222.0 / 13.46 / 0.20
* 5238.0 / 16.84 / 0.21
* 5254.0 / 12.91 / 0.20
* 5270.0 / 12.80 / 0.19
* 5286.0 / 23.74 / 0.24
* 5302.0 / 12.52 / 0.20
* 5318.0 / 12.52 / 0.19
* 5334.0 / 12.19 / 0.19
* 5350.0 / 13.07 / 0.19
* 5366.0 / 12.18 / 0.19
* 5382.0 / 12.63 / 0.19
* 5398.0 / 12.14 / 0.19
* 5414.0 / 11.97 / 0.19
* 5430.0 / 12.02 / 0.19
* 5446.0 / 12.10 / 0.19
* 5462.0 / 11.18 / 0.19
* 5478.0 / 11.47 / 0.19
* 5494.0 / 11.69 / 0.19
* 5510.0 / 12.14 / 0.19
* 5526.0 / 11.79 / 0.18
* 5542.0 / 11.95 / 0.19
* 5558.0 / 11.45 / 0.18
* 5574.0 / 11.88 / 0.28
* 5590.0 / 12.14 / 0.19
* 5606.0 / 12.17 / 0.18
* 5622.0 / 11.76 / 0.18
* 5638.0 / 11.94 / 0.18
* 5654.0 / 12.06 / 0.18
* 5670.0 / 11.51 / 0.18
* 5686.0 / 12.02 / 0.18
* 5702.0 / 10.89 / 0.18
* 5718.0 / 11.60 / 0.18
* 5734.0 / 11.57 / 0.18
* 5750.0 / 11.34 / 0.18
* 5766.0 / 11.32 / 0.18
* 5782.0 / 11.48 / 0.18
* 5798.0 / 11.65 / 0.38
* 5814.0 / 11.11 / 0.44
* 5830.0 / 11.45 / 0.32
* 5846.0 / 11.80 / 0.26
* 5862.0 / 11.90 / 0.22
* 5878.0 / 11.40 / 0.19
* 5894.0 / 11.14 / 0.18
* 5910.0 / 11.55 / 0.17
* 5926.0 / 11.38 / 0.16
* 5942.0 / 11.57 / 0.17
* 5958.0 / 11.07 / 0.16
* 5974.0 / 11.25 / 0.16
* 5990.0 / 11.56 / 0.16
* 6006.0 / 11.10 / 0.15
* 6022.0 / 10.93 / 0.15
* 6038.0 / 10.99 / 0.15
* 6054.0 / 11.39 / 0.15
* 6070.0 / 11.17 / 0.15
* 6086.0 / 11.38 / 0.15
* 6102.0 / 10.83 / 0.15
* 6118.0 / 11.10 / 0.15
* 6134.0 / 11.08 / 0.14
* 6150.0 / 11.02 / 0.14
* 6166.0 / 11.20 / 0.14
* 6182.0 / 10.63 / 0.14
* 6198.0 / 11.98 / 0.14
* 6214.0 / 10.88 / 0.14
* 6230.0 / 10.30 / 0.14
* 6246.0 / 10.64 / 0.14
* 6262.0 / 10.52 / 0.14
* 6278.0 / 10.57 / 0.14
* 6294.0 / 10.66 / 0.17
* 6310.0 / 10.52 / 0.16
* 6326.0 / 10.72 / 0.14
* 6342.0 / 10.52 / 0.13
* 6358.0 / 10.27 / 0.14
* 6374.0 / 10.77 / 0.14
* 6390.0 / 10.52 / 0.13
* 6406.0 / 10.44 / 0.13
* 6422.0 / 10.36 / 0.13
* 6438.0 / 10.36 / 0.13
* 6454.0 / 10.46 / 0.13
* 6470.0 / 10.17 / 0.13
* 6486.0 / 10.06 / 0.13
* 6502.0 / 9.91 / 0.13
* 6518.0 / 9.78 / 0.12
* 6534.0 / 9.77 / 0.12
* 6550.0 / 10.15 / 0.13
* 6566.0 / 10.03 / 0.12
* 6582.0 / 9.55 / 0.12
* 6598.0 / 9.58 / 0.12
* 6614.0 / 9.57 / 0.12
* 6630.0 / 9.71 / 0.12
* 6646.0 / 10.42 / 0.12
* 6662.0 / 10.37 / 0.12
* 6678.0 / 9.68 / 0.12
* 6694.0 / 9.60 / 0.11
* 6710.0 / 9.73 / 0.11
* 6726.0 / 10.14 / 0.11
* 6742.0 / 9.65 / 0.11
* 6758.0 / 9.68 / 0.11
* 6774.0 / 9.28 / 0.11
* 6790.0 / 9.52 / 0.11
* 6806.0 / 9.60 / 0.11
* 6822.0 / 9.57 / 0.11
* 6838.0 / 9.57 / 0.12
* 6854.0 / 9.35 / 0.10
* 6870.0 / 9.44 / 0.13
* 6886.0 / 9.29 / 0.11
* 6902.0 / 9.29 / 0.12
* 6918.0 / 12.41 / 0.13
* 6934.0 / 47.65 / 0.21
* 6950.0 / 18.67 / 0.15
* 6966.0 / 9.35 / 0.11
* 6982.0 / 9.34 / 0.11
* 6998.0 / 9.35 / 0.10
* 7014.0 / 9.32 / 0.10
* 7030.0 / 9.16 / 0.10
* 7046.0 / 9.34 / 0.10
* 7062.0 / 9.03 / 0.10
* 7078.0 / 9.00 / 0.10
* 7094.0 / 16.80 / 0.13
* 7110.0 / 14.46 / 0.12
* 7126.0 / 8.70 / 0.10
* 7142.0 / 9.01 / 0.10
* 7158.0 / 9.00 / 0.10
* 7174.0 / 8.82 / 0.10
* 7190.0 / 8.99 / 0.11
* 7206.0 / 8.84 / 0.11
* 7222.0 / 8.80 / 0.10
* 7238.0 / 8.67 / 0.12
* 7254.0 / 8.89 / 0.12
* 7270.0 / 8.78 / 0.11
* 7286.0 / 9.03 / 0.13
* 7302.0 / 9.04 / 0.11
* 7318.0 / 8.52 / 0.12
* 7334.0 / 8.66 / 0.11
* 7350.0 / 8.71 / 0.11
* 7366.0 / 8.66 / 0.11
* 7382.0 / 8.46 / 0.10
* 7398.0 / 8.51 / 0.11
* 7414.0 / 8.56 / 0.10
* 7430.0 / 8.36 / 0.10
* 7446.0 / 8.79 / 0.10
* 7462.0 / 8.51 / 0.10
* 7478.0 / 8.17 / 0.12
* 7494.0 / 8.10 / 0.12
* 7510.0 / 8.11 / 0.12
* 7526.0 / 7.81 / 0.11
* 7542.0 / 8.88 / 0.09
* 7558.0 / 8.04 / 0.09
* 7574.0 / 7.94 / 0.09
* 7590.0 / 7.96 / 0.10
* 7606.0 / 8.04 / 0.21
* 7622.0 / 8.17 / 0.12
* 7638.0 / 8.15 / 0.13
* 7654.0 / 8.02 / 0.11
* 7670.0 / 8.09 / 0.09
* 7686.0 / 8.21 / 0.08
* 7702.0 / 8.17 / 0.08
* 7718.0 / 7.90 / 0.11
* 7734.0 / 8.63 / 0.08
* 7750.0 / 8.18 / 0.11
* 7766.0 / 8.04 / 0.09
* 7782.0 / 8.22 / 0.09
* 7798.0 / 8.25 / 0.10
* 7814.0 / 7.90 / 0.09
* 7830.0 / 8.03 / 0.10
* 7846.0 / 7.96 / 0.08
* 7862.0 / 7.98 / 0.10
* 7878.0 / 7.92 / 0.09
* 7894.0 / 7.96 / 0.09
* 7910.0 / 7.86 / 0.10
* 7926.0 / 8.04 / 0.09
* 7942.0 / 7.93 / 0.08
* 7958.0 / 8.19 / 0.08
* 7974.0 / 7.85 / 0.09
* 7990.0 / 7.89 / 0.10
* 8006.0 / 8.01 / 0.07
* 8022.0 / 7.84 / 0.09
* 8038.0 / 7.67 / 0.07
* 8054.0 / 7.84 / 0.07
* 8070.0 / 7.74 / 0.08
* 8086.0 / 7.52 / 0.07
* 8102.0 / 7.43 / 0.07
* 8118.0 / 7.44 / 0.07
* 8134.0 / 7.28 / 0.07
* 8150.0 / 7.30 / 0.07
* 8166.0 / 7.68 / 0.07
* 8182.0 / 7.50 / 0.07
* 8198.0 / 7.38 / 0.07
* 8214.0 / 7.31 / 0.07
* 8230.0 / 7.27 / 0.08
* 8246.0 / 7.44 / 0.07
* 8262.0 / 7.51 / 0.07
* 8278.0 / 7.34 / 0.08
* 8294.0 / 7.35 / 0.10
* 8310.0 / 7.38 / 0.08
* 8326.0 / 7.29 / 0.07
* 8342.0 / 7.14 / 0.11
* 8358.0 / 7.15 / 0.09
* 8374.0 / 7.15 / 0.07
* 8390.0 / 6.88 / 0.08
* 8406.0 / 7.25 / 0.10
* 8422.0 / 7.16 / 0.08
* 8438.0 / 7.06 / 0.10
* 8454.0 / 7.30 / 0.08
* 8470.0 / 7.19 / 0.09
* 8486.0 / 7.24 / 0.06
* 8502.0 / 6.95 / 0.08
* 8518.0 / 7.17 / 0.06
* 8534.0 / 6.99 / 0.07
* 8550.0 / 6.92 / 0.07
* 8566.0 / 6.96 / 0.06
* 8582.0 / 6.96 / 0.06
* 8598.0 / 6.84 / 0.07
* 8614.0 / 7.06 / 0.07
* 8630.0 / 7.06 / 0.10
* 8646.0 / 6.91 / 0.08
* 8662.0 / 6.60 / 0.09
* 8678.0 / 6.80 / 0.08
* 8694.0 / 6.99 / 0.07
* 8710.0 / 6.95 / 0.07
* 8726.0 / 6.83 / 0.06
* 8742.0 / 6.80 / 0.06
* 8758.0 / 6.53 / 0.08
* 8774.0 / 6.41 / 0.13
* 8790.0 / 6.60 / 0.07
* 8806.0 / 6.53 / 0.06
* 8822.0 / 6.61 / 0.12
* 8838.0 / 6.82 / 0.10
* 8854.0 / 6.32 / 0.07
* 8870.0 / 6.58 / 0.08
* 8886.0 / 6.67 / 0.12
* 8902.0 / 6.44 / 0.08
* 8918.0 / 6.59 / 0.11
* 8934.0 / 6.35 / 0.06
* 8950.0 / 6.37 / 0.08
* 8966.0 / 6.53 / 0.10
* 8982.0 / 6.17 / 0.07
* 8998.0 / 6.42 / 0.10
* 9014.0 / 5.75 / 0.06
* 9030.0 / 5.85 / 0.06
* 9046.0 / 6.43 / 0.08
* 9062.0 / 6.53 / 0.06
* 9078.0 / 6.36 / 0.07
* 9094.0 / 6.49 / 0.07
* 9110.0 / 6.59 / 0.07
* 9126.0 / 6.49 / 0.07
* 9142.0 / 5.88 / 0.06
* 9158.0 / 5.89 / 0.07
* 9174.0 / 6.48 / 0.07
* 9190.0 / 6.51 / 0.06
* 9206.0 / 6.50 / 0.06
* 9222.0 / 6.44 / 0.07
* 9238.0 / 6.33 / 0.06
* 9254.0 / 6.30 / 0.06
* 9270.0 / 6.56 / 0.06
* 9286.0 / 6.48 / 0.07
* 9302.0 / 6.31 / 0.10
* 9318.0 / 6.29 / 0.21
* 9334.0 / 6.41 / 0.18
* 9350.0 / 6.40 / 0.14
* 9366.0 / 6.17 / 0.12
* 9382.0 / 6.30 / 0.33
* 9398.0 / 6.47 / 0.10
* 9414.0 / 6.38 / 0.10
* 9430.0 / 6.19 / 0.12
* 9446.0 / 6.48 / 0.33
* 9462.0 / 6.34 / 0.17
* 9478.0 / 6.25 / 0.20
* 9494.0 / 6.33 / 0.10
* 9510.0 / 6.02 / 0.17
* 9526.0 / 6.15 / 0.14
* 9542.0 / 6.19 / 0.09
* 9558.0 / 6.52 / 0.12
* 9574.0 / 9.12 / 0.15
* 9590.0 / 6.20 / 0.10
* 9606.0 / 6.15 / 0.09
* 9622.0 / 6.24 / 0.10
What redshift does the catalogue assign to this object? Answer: 0.06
